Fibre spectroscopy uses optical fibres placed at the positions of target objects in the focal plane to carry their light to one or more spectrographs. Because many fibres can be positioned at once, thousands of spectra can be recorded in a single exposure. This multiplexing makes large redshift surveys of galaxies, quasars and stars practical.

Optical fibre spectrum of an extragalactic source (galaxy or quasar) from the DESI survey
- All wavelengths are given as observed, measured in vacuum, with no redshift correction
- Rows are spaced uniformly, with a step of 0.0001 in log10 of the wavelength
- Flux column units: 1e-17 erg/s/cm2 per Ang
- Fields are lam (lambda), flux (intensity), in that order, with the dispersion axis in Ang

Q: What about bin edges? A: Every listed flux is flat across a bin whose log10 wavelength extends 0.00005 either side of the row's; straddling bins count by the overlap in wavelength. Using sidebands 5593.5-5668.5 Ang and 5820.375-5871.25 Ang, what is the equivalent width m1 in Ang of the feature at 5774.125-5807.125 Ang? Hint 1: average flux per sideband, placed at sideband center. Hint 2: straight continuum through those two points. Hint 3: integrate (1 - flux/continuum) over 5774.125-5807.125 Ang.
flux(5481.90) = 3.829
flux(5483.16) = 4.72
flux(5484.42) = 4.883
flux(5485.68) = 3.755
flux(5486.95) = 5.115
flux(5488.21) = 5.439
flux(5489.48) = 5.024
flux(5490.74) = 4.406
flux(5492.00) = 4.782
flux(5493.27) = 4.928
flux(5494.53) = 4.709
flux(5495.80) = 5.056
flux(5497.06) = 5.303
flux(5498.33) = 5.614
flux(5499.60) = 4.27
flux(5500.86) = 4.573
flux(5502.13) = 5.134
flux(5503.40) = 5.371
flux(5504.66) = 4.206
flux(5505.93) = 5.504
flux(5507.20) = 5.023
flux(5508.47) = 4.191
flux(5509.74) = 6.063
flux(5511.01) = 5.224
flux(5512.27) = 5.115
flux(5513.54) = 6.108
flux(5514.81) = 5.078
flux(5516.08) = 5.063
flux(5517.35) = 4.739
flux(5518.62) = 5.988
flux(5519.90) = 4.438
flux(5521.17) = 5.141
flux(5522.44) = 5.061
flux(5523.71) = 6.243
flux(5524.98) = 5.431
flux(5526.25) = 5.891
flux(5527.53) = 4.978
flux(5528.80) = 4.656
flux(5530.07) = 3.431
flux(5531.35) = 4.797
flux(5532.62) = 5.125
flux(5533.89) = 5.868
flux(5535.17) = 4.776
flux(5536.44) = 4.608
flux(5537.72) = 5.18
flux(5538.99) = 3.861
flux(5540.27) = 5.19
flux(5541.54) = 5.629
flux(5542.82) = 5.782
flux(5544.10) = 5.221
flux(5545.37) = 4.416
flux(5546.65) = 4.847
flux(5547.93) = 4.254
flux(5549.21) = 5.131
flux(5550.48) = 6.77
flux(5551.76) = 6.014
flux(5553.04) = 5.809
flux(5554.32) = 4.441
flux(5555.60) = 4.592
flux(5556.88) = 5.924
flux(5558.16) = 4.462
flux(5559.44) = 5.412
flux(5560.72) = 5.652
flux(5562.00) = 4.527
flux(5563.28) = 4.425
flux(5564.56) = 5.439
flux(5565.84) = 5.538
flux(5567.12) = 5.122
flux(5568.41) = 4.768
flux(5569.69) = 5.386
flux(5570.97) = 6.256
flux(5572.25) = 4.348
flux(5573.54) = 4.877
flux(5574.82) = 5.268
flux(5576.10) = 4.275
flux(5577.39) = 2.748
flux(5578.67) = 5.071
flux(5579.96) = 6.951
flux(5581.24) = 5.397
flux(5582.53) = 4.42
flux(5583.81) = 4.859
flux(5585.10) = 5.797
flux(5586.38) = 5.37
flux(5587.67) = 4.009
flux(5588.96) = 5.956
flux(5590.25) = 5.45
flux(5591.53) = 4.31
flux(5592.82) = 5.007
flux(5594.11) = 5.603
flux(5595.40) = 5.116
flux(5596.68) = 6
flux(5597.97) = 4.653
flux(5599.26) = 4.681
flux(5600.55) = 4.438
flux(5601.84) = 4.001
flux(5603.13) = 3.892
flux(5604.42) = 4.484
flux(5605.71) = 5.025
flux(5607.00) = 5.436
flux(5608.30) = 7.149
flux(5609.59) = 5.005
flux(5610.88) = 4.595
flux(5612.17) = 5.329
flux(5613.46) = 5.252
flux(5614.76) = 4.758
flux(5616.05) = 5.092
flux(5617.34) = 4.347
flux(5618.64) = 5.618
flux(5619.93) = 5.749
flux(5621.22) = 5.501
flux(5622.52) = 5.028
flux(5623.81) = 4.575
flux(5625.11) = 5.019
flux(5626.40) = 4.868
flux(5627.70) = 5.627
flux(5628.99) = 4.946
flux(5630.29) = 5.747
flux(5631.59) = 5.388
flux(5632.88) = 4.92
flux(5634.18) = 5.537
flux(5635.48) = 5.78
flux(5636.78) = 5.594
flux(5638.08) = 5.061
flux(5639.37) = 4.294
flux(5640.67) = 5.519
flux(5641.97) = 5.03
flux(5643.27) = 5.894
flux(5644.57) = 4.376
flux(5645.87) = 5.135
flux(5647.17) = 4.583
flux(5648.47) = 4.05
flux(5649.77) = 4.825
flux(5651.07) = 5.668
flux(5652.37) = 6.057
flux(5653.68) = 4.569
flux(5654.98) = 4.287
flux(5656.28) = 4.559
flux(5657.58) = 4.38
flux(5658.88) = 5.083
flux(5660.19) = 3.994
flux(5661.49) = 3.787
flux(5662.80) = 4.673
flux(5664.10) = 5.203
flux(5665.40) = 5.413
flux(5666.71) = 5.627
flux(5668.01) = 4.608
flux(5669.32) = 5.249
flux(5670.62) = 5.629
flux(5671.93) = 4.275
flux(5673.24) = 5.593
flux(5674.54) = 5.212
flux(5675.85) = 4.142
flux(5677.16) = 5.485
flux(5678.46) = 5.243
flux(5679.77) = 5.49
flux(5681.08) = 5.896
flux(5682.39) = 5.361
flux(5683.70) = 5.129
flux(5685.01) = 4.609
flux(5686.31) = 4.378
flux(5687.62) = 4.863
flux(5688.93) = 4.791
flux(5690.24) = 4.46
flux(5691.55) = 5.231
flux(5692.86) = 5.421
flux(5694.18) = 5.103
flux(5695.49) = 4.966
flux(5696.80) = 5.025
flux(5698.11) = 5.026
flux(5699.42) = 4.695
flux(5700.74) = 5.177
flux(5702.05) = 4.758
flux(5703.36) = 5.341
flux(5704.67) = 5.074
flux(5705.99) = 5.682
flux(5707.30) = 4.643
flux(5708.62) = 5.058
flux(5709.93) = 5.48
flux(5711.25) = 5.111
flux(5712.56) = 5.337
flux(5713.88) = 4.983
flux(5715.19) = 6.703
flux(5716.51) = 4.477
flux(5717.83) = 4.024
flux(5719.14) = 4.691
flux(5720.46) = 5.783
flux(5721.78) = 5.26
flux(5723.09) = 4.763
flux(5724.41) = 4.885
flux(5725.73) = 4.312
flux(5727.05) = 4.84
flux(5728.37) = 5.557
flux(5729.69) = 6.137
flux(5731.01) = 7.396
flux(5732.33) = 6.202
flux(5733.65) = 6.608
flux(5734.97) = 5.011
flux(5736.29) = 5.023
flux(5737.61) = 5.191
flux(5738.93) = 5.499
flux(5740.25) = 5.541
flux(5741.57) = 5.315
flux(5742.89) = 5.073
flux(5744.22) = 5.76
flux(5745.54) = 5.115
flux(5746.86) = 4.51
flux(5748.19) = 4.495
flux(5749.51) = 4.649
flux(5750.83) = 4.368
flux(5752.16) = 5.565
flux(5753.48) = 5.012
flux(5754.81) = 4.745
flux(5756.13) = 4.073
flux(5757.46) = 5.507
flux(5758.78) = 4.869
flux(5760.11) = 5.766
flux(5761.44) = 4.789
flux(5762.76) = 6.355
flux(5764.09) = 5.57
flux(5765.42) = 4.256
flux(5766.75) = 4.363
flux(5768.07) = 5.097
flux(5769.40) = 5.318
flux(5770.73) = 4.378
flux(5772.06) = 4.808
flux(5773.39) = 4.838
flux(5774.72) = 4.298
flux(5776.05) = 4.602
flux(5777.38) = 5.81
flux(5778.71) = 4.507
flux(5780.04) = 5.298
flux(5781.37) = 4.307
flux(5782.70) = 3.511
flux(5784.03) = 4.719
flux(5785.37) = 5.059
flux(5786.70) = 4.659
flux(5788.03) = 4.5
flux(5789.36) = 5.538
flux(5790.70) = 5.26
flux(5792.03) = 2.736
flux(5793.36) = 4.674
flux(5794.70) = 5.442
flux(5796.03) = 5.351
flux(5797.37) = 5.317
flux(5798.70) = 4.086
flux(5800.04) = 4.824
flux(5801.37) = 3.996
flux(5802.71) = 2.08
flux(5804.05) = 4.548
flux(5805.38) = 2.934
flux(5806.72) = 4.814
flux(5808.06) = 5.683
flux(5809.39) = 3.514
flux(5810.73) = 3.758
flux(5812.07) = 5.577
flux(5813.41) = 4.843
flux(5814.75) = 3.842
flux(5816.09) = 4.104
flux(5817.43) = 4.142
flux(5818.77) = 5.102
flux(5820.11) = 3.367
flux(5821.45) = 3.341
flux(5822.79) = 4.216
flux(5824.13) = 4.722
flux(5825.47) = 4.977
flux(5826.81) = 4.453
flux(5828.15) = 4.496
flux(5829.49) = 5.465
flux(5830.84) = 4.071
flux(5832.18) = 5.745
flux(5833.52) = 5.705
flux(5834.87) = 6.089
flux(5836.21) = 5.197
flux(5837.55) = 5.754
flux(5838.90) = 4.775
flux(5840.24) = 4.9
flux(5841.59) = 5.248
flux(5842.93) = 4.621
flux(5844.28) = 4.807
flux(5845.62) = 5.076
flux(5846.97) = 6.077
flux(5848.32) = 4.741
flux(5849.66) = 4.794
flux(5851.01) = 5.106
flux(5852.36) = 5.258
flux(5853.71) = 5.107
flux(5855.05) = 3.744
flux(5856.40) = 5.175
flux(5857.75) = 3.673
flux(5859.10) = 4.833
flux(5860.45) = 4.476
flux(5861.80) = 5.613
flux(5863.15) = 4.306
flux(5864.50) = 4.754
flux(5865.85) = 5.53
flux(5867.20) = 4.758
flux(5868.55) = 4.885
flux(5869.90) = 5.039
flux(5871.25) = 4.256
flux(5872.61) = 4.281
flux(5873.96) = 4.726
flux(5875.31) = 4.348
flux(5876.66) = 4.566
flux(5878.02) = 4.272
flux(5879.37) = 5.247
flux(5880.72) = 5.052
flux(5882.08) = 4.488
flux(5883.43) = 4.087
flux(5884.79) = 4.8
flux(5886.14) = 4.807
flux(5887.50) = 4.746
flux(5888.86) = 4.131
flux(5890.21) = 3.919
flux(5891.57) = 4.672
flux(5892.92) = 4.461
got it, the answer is 2.7 Ang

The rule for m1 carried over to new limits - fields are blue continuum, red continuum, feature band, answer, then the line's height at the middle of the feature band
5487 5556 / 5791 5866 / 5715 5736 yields -2.5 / 4.81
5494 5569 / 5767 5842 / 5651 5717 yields -2.6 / 4.85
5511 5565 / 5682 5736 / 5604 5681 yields 1.2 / 5.16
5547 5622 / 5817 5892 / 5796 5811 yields 1.9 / 4.83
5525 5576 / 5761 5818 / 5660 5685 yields -1.1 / 4.84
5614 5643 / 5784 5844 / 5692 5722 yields -1.0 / 4.95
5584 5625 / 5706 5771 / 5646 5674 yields 1.3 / 5.12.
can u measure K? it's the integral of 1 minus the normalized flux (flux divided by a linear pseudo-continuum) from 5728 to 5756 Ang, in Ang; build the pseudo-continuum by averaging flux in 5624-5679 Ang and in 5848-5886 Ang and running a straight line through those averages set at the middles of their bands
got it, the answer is -2.6 Ang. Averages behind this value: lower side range 5.02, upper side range 4.71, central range 5.34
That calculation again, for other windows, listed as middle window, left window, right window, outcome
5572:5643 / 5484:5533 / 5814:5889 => -1.9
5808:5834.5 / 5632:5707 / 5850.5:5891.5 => 1.1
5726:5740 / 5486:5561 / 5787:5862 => -2.6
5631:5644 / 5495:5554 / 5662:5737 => -0.3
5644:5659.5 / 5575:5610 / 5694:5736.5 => 1.0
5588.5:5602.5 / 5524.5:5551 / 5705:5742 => 0.3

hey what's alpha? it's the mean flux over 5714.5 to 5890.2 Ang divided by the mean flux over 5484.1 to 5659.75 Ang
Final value 1.0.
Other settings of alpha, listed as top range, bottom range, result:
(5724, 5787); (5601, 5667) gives 1.01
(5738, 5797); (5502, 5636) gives 0.96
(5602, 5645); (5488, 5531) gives 1.02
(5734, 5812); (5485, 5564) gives 0.95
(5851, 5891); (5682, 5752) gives 0.90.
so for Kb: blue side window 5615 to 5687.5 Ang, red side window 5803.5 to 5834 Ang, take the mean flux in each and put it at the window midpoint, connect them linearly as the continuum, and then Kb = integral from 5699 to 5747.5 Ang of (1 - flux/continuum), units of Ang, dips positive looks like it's -4.7 Ang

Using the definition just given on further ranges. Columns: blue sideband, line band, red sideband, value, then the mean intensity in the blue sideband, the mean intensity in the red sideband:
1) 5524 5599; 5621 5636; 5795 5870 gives -0.7 Ang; 5.09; 4.71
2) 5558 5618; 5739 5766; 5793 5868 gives -1.5 Ang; 5.02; 4.71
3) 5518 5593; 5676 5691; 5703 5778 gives 0.3 Ang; 5.09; 5.15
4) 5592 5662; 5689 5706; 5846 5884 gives -0.3 Ang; 5.02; 4.76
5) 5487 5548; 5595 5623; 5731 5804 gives -0.3 Ang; 5.04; 4.91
